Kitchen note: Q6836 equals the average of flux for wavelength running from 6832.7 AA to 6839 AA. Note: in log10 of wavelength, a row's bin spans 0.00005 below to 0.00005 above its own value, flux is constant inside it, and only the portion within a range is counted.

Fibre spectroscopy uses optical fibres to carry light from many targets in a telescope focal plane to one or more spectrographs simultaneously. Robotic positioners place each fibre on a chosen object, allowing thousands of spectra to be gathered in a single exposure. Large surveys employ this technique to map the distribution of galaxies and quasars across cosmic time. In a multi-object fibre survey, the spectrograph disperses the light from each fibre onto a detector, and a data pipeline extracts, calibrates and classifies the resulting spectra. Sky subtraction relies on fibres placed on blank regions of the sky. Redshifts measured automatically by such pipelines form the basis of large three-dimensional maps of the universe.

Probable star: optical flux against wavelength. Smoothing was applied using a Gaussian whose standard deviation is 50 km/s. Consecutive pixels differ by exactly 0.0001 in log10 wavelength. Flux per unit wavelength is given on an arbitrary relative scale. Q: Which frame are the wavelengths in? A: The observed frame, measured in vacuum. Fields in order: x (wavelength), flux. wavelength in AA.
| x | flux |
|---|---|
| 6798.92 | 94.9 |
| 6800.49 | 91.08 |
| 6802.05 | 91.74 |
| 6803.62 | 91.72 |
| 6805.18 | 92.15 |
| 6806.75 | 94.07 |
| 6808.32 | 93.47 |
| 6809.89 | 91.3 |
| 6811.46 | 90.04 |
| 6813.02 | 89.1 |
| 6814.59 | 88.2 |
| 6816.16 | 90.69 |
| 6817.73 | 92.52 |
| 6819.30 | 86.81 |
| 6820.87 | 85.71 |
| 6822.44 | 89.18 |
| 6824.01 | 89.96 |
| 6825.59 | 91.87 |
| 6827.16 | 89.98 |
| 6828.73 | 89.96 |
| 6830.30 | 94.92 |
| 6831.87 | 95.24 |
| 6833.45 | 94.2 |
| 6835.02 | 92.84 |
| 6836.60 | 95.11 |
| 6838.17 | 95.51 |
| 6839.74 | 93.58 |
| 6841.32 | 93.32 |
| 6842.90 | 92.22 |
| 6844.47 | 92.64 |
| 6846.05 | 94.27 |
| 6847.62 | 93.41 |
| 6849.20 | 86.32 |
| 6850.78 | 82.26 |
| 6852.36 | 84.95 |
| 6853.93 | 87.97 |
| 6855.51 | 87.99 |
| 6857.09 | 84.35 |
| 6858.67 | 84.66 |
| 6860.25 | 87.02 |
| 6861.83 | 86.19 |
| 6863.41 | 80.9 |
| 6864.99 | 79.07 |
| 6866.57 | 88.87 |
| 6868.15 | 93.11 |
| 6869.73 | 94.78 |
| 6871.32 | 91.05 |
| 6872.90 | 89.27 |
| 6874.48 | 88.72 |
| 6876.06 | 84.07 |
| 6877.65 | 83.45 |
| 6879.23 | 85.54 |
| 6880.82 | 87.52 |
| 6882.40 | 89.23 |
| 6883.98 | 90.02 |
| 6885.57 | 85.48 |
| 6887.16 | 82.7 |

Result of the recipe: 94.5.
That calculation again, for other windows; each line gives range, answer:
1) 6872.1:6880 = 86.3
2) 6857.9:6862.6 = 85.9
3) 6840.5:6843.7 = 92.7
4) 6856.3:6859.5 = 84.5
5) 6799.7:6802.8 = 91.5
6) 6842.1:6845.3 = 92.4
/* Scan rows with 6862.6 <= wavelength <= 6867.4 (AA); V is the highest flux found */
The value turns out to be 88.87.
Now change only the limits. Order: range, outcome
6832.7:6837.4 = 95.11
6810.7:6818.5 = 92.52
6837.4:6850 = 95.51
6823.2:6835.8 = 95.24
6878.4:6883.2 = 89.23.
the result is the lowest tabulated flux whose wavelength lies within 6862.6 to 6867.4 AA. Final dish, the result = 79.07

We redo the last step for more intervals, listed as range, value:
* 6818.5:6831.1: 85.71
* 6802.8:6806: 91.72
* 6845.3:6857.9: 82.26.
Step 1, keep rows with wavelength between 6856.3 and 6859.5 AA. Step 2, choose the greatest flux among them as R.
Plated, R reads 84.66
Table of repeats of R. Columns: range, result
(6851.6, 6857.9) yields 87.99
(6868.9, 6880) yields 94.78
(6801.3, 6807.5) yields 94.07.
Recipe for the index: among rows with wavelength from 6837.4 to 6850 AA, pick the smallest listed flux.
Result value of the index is 86.32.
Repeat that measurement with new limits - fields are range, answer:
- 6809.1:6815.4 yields 88.2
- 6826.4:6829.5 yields 89.96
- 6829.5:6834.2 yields 94.2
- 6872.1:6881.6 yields 83.45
